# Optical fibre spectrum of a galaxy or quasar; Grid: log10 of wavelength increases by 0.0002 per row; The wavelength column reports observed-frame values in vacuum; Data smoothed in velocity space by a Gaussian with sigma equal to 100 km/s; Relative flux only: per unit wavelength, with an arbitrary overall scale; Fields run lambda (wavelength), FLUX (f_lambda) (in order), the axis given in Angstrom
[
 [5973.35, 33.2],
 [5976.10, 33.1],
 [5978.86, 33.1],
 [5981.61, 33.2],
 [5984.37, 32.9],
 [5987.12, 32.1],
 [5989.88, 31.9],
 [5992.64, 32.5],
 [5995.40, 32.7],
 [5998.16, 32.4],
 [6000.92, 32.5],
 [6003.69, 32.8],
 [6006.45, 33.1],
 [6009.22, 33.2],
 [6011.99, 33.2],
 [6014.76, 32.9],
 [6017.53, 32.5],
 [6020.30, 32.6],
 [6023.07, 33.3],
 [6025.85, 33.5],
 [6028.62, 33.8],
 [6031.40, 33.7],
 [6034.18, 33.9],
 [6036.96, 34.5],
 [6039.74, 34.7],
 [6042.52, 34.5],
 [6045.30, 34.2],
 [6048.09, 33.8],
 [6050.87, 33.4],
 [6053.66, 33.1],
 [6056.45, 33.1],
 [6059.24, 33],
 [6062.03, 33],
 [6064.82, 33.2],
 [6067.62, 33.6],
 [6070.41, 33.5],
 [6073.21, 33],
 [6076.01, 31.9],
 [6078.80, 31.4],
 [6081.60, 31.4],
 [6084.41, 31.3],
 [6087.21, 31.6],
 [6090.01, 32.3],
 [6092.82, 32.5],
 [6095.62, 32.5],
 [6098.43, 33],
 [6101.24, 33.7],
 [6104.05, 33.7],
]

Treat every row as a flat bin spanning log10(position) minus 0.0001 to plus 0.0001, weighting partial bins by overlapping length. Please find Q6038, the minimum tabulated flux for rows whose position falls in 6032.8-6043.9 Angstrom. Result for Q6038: 33.9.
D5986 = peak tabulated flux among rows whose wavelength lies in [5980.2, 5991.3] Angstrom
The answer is 33.2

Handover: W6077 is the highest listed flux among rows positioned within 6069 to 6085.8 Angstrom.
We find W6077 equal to 33.5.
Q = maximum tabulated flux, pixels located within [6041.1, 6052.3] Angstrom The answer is 34.5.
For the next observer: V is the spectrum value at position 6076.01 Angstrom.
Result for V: 31.9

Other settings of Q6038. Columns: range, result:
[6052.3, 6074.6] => 33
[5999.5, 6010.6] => 32.5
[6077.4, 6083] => 31.4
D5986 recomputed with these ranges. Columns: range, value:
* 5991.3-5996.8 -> 32.7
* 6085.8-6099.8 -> 33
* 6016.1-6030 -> 33.8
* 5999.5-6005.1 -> 32.8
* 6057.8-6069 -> 33.6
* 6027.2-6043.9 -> 34.7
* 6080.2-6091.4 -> 32.3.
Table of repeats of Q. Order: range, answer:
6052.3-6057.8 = 33.1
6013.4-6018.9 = 32.9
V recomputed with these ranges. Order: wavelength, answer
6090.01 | 32.3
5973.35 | 33.2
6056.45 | 33.1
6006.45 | 33.1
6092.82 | 32.5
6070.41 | 33.5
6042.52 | 34.5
